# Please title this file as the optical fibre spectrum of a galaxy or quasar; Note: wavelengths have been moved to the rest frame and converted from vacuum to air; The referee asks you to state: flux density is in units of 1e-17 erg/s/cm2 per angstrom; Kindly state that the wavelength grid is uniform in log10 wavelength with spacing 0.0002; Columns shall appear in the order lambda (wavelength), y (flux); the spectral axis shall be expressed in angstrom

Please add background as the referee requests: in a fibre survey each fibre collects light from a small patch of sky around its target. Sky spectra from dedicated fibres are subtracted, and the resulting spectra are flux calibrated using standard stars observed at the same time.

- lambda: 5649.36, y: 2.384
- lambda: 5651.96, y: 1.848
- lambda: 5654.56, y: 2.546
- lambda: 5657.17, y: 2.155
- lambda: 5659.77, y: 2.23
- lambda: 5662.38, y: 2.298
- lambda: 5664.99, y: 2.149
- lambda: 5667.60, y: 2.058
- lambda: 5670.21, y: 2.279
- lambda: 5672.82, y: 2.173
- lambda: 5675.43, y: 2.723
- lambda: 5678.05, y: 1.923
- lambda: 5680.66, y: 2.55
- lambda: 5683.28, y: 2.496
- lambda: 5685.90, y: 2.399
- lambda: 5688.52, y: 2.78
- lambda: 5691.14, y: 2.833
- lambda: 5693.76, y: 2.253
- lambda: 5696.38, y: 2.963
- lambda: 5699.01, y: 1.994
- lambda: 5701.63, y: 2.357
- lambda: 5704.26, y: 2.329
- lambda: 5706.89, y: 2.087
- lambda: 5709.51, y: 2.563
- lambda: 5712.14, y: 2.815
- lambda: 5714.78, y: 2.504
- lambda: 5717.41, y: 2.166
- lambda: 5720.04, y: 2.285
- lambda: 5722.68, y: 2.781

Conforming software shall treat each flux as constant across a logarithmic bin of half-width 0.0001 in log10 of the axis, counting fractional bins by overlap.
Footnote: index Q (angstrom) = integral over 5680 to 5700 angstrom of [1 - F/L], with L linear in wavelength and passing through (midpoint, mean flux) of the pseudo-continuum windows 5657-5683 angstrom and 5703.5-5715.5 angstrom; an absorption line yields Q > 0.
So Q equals -1.5 angstrom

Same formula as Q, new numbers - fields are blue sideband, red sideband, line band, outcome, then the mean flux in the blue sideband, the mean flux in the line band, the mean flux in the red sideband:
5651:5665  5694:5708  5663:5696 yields -1.71 angstrom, 2.22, 2.4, 2.34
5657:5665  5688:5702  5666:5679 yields 0.50 angstrom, 2.23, 2.24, 2.53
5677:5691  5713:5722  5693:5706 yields 0.28 angstrom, 2.47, 2.37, 2.37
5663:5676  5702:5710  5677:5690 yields -0.98 angstrom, 2.25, 2.44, 2.31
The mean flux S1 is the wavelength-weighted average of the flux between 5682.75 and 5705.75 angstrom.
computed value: 2.49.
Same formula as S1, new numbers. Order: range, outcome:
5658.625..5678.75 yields 2.24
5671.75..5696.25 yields 2.49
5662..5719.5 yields 2.4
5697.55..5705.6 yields 2.24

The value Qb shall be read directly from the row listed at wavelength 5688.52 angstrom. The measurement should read 2.78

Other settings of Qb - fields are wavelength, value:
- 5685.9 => 2.399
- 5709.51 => 2.563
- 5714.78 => 2.504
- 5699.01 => 1.994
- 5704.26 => 2.329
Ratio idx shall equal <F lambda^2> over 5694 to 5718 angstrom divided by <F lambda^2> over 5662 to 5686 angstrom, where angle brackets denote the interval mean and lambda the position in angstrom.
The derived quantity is 1.1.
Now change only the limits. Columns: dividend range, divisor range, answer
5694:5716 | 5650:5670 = 1.13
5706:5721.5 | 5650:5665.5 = 1.11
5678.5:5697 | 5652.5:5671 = 1.16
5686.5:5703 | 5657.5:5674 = 1.16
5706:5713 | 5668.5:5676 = 1.08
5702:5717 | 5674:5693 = 0.98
